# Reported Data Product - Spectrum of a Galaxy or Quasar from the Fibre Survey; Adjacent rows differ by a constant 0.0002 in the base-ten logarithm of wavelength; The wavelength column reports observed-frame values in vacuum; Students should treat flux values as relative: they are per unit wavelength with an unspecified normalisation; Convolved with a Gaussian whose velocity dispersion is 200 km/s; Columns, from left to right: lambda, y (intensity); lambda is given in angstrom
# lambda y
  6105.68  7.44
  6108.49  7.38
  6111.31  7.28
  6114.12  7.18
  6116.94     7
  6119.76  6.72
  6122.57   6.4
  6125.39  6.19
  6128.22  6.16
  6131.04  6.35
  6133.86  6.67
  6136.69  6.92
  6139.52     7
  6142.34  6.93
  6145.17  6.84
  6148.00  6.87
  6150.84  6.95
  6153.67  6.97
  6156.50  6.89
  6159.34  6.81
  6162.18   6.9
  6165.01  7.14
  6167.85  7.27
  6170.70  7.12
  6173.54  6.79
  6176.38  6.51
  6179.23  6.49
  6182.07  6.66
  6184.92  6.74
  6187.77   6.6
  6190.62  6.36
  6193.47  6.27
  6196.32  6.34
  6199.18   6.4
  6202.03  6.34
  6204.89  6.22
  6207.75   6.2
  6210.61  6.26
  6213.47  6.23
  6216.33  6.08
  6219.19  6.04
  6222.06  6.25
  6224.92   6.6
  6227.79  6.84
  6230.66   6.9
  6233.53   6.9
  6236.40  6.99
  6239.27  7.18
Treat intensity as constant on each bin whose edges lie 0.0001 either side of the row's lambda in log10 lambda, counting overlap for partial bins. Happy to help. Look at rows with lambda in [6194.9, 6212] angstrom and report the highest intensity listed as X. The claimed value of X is 6.4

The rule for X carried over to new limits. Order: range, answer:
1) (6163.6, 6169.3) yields 7.27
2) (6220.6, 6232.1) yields 6.9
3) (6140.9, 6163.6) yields 6.97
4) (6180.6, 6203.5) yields 6.74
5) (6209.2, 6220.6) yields 6.26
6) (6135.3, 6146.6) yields 7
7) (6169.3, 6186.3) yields 7.12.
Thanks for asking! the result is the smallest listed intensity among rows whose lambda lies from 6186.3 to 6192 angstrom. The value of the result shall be 6.36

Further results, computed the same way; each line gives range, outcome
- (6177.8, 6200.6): 6.27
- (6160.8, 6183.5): 6.49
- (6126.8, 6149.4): 6.16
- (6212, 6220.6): 6.04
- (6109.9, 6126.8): 6.19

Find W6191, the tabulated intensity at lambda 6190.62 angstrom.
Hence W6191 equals 6.36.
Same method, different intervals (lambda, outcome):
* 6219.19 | 6.04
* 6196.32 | 6.34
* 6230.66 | 6.9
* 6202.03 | 6.34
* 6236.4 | 6.99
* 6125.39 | 6.19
